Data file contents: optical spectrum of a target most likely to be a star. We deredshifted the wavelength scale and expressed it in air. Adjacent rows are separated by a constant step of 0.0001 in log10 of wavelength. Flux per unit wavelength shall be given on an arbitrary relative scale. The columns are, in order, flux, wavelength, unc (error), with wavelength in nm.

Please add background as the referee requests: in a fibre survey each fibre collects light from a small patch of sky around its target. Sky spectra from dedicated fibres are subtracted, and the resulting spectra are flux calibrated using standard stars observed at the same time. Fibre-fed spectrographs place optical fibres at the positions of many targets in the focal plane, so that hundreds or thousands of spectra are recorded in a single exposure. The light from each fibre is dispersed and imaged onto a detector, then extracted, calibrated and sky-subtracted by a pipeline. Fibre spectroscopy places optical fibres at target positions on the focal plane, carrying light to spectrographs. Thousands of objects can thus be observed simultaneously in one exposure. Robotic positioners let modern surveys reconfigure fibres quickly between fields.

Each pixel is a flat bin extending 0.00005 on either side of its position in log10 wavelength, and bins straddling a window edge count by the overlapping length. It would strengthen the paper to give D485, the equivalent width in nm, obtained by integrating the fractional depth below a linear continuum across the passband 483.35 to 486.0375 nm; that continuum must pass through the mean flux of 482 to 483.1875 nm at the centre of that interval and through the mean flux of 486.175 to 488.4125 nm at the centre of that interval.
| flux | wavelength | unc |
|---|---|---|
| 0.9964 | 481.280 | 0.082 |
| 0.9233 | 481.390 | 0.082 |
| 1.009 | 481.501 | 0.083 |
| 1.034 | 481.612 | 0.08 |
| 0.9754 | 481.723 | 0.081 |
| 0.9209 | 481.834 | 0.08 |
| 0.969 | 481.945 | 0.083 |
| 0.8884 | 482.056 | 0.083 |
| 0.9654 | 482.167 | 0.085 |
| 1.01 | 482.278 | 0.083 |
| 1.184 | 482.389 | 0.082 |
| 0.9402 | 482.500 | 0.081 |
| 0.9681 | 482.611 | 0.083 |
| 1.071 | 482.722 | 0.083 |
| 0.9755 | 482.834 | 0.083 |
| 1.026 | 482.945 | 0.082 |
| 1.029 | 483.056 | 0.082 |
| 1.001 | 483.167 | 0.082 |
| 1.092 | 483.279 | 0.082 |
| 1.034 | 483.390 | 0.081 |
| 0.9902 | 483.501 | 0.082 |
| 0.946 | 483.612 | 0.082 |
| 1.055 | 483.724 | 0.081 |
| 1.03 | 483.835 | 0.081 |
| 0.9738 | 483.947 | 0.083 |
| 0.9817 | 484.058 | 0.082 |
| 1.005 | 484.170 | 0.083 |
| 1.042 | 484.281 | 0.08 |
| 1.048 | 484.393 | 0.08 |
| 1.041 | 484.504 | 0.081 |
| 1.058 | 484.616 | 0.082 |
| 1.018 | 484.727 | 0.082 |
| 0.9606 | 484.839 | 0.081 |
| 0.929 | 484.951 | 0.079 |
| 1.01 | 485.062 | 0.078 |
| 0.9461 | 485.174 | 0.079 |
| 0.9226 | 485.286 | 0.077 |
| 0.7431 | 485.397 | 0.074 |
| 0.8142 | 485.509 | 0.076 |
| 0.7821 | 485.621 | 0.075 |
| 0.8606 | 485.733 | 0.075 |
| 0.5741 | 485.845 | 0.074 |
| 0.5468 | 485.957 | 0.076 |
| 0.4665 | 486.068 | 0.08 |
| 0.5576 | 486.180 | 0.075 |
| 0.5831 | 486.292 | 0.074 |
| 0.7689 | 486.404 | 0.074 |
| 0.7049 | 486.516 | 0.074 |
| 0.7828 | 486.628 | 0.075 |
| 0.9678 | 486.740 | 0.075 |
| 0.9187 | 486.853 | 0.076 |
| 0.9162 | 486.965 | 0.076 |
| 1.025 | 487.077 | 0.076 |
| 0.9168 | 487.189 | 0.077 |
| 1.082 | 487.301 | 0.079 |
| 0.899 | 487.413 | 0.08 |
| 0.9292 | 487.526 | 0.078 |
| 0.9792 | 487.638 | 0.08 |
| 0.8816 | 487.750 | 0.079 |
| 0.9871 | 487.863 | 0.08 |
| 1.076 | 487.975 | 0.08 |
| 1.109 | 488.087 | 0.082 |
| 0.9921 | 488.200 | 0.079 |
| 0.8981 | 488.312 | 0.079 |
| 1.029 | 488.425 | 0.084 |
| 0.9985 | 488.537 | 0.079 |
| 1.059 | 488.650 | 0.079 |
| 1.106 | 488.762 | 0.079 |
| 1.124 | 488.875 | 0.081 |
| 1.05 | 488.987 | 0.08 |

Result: 0.11 nm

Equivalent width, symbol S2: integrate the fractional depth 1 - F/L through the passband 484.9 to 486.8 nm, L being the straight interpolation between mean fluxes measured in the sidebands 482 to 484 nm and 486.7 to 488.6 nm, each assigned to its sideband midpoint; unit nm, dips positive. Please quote 0.437 nm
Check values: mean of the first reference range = 1.01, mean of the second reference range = 0.977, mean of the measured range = 0.762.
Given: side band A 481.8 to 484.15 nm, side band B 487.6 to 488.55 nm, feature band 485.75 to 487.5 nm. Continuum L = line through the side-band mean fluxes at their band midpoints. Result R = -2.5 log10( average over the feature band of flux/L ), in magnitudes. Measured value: 0.259 mag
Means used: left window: 1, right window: 0.995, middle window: 0.785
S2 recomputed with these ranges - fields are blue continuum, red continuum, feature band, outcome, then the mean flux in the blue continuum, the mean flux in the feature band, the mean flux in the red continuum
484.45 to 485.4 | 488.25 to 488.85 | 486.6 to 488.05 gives 0.071 nm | 0.971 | 0.956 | 1.02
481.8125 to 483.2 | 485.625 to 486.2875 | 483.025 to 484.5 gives -0.280 nm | 0.998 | 1.02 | 0.614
